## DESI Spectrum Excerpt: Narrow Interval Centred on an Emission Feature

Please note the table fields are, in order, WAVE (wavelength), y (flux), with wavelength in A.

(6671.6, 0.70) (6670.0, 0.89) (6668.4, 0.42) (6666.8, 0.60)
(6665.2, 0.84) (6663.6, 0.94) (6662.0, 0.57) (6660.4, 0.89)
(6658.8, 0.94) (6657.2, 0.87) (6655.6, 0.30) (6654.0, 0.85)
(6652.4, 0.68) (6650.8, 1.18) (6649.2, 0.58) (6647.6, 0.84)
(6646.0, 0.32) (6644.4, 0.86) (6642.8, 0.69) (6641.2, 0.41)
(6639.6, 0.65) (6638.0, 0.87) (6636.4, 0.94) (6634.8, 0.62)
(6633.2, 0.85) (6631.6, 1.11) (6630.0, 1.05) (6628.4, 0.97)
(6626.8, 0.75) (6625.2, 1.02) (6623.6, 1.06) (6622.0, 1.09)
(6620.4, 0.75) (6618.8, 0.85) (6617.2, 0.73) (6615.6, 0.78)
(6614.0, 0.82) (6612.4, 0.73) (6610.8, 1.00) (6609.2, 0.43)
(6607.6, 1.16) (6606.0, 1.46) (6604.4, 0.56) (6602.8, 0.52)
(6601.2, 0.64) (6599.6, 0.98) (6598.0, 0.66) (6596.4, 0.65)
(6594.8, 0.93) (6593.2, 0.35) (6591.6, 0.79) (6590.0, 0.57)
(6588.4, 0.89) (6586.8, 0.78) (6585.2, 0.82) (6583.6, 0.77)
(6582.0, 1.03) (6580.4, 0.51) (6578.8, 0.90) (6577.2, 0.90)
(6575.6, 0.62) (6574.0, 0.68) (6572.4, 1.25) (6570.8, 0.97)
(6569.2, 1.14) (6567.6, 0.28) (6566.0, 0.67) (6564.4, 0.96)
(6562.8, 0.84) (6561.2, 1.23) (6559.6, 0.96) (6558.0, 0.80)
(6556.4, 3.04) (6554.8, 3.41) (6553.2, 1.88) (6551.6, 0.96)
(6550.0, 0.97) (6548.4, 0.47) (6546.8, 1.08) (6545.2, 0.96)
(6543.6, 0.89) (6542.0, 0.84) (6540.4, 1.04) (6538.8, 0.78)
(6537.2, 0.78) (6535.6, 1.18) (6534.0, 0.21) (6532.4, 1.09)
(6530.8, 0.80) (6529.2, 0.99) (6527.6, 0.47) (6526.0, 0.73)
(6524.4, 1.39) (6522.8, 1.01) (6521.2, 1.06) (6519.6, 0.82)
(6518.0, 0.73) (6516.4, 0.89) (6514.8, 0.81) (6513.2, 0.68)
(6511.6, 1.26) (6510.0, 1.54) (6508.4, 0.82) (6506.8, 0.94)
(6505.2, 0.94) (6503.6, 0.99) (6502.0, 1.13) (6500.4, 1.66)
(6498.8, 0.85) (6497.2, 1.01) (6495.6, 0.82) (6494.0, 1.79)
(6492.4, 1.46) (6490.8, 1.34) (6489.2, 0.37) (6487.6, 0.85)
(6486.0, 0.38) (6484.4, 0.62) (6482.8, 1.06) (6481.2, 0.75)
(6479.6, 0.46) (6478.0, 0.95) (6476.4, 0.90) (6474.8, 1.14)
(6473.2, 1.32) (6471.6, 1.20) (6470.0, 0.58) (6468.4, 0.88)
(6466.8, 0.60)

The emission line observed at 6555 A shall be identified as [O III]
